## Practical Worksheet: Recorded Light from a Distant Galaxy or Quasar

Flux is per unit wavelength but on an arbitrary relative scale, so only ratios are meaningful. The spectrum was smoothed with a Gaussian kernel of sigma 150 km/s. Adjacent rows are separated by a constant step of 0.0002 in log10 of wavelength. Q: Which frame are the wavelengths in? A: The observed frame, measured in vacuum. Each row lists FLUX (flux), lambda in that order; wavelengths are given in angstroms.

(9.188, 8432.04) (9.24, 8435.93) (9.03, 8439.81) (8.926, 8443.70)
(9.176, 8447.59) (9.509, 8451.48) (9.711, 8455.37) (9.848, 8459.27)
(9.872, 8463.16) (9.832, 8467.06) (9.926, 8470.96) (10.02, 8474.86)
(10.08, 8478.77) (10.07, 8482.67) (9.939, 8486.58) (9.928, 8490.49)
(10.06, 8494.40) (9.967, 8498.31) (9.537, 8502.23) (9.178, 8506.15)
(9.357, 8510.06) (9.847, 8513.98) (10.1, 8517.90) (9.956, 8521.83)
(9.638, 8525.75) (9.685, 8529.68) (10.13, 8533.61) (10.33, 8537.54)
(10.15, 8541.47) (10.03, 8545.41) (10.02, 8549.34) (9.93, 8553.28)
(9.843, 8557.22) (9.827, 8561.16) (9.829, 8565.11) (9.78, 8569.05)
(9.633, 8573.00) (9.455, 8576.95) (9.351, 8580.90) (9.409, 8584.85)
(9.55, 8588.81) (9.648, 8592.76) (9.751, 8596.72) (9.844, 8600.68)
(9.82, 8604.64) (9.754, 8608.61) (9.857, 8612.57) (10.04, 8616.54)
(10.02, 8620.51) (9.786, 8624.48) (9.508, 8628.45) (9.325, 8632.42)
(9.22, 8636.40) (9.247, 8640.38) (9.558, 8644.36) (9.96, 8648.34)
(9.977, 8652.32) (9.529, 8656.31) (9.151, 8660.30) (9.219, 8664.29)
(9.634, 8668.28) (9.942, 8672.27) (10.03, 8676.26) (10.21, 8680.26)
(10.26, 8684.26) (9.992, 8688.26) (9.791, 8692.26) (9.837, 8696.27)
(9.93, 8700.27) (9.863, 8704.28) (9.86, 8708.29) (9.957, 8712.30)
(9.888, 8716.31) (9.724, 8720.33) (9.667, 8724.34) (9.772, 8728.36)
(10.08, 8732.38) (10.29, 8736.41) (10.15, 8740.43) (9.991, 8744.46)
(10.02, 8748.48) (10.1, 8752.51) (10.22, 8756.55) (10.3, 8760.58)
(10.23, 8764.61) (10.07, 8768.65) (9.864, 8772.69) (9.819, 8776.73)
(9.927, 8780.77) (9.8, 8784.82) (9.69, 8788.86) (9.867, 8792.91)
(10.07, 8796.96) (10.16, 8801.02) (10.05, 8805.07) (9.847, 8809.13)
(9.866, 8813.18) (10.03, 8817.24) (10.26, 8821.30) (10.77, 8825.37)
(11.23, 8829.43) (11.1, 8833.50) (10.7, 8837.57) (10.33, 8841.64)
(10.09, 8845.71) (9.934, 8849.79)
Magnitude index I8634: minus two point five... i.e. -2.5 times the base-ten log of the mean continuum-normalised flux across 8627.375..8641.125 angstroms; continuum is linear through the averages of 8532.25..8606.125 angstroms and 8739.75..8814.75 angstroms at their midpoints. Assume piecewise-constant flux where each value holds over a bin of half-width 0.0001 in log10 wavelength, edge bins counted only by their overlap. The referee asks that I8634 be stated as 0.062 mag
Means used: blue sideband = 9.8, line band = 9.32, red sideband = 10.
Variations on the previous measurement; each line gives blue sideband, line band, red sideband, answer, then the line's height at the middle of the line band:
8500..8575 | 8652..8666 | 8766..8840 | 0.07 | 9.99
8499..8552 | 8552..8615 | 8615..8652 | 0.00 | 9.74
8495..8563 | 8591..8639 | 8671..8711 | 0.02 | 9.92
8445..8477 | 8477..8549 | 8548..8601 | -0.02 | 9.71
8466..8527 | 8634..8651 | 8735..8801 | 0.05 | 9.94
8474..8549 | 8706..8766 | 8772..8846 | 0.01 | 10.1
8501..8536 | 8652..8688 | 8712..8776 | 0.02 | 9.92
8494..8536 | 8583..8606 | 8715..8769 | 0.02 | 9.86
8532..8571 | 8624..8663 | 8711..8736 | 0.05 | 9.92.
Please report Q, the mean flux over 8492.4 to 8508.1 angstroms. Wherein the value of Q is 9.68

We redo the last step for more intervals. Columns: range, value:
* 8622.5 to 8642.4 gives 9.42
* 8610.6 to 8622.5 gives 9.97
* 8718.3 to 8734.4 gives 9.81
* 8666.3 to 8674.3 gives 9.8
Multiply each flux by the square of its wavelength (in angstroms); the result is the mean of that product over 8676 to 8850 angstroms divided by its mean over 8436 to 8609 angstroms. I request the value 1.1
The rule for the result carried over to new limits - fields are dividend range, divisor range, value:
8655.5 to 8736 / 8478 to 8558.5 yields 1.04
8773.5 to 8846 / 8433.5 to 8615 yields 1.12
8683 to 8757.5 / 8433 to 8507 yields 1.09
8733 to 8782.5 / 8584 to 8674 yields 1.08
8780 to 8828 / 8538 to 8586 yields 1.08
